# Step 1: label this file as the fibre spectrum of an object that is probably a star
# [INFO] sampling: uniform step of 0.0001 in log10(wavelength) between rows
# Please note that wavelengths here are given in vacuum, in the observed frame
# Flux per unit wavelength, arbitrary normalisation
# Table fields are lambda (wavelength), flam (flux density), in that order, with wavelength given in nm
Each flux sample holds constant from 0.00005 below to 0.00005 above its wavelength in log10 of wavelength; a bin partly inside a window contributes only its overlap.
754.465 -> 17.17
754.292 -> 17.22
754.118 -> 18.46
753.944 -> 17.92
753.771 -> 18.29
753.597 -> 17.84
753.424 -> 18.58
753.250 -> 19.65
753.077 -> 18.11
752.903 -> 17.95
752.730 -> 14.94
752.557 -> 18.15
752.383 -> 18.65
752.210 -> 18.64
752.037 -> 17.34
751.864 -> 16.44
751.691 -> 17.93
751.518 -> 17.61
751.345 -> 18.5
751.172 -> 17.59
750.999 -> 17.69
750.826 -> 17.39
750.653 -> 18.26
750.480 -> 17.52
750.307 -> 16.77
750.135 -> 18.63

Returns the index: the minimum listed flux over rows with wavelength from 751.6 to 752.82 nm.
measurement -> 14.94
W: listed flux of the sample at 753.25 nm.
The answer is 19.65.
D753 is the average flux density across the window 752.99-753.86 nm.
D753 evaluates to 18.5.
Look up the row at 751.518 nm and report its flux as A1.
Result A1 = 17.61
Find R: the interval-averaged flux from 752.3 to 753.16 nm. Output 17.5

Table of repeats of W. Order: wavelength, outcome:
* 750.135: 18.63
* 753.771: 18.29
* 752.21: 18.64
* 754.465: 17.17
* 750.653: 18.26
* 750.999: 17.69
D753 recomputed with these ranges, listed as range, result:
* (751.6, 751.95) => 17.2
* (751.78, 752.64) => 17.8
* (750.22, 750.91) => 17.5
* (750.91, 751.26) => 17.6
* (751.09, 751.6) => 17.9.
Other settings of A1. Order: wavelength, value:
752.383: 18.65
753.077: 18.11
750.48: 17.52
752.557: 18.15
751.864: 16.44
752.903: 17.95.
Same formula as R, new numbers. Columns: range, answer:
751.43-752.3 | 17.6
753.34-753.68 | 18.2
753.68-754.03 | 18.1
